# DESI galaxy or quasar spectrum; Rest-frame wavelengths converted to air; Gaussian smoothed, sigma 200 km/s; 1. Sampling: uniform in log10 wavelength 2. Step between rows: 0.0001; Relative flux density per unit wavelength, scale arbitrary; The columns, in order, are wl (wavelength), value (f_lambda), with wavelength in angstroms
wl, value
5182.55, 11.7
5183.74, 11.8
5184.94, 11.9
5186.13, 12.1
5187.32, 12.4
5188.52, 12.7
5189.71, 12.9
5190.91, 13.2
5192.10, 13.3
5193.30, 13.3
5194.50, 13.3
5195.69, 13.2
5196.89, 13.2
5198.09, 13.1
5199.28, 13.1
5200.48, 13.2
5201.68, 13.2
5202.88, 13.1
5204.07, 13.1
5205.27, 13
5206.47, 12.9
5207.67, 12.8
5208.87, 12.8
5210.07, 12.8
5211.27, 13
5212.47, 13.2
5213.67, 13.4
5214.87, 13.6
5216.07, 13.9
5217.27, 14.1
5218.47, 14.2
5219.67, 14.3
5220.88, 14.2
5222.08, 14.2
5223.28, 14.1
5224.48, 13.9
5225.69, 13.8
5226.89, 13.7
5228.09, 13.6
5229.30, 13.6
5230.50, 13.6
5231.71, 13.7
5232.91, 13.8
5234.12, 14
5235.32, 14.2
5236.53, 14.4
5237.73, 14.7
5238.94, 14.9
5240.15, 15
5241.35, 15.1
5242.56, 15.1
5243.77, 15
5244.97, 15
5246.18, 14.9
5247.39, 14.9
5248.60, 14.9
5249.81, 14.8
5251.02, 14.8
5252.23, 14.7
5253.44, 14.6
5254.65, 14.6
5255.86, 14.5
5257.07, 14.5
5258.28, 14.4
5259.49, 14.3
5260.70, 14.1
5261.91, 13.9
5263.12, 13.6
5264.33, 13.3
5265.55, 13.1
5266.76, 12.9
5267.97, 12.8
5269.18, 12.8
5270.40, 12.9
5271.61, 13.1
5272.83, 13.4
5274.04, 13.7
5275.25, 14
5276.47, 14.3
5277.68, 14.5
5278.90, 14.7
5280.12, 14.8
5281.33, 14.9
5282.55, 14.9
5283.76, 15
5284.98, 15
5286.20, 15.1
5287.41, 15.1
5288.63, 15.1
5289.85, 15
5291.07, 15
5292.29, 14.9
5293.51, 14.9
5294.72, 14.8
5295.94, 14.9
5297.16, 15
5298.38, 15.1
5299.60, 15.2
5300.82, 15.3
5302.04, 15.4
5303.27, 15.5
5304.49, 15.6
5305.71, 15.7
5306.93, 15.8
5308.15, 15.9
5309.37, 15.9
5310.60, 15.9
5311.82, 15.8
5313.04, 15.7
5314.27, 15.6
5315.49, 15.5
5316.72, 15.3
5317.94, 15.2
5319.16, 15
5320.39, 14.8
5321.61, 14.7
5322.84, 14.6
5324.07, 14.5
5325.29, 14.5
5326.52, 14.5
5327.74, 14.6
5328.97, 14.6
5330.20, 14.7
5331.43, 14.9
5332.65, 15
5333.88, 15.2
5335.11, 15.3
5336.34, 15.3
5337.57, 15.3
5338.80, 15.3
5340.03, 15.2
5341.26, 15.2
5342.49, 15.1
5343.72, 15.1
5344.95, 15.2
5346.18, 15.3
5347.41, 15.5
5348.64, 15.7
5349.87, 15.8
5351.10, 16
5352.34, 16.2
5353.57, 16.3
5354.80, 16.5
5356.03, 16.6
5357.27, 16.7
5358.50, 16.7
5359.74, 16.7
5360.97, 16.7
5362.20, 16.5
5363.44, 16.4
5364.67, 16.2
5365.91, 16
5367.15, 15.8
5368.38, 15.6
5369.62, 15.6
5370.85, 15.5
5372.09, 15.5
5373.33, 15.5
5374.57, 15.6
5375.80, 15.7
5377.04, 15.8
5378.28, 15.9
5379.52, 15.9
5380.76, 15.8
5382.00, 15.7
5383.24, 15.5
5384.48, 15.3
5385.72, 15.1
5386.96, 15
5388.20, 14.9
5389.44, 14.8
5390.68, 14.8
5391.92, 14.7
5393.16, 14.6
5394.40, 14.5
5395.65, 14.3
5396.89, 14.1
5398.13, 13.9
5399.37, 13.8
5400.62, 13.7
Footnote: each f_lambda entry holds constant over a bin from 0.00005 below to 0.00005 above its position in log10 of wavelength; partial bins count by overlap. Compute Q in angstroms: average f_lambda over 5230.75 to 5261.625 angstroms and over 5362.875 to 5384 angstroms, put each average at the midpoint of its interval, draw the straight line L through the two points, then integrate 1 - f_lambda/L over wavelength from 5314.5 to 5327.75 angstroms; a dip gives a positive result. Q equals 0.35 angstroms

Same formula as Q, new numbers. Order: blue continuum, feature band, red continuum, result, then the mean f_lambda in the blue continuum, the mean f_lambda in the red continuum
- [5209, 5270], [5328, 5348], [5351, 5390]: 0.39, 14.1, 15.9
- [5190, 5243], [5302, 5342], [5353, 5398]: -0.68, 13.7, 15.6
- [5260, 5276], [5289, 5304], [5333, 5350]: -1.03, 13.4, 15.3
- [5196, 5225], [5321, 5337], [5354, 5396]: 0.26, 13.4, 15.7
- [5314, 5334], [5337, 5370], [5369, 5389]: -1.48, 14.9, 15.5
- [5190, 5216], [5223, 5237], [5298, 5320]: -0.11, 13.1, 15.5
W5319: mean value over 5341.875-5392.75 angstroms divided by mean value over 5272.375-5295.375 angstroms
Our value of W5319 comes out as 1.1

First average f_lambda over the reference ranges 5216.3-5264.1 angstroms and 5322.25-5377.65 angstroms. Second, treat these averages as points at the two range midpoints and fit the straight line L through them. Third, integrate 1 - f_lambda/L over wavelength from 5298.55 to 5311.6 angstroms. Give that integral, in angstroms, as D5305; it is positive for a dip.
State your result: -0.47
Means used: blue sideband 14.3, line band 15.6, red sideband 15.6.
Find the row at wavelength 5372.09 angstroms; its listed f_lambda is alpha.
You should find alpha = 15.5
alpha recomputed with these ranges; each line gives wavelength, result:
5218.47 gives 14.2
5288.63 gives 15.1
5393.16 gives 14.6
